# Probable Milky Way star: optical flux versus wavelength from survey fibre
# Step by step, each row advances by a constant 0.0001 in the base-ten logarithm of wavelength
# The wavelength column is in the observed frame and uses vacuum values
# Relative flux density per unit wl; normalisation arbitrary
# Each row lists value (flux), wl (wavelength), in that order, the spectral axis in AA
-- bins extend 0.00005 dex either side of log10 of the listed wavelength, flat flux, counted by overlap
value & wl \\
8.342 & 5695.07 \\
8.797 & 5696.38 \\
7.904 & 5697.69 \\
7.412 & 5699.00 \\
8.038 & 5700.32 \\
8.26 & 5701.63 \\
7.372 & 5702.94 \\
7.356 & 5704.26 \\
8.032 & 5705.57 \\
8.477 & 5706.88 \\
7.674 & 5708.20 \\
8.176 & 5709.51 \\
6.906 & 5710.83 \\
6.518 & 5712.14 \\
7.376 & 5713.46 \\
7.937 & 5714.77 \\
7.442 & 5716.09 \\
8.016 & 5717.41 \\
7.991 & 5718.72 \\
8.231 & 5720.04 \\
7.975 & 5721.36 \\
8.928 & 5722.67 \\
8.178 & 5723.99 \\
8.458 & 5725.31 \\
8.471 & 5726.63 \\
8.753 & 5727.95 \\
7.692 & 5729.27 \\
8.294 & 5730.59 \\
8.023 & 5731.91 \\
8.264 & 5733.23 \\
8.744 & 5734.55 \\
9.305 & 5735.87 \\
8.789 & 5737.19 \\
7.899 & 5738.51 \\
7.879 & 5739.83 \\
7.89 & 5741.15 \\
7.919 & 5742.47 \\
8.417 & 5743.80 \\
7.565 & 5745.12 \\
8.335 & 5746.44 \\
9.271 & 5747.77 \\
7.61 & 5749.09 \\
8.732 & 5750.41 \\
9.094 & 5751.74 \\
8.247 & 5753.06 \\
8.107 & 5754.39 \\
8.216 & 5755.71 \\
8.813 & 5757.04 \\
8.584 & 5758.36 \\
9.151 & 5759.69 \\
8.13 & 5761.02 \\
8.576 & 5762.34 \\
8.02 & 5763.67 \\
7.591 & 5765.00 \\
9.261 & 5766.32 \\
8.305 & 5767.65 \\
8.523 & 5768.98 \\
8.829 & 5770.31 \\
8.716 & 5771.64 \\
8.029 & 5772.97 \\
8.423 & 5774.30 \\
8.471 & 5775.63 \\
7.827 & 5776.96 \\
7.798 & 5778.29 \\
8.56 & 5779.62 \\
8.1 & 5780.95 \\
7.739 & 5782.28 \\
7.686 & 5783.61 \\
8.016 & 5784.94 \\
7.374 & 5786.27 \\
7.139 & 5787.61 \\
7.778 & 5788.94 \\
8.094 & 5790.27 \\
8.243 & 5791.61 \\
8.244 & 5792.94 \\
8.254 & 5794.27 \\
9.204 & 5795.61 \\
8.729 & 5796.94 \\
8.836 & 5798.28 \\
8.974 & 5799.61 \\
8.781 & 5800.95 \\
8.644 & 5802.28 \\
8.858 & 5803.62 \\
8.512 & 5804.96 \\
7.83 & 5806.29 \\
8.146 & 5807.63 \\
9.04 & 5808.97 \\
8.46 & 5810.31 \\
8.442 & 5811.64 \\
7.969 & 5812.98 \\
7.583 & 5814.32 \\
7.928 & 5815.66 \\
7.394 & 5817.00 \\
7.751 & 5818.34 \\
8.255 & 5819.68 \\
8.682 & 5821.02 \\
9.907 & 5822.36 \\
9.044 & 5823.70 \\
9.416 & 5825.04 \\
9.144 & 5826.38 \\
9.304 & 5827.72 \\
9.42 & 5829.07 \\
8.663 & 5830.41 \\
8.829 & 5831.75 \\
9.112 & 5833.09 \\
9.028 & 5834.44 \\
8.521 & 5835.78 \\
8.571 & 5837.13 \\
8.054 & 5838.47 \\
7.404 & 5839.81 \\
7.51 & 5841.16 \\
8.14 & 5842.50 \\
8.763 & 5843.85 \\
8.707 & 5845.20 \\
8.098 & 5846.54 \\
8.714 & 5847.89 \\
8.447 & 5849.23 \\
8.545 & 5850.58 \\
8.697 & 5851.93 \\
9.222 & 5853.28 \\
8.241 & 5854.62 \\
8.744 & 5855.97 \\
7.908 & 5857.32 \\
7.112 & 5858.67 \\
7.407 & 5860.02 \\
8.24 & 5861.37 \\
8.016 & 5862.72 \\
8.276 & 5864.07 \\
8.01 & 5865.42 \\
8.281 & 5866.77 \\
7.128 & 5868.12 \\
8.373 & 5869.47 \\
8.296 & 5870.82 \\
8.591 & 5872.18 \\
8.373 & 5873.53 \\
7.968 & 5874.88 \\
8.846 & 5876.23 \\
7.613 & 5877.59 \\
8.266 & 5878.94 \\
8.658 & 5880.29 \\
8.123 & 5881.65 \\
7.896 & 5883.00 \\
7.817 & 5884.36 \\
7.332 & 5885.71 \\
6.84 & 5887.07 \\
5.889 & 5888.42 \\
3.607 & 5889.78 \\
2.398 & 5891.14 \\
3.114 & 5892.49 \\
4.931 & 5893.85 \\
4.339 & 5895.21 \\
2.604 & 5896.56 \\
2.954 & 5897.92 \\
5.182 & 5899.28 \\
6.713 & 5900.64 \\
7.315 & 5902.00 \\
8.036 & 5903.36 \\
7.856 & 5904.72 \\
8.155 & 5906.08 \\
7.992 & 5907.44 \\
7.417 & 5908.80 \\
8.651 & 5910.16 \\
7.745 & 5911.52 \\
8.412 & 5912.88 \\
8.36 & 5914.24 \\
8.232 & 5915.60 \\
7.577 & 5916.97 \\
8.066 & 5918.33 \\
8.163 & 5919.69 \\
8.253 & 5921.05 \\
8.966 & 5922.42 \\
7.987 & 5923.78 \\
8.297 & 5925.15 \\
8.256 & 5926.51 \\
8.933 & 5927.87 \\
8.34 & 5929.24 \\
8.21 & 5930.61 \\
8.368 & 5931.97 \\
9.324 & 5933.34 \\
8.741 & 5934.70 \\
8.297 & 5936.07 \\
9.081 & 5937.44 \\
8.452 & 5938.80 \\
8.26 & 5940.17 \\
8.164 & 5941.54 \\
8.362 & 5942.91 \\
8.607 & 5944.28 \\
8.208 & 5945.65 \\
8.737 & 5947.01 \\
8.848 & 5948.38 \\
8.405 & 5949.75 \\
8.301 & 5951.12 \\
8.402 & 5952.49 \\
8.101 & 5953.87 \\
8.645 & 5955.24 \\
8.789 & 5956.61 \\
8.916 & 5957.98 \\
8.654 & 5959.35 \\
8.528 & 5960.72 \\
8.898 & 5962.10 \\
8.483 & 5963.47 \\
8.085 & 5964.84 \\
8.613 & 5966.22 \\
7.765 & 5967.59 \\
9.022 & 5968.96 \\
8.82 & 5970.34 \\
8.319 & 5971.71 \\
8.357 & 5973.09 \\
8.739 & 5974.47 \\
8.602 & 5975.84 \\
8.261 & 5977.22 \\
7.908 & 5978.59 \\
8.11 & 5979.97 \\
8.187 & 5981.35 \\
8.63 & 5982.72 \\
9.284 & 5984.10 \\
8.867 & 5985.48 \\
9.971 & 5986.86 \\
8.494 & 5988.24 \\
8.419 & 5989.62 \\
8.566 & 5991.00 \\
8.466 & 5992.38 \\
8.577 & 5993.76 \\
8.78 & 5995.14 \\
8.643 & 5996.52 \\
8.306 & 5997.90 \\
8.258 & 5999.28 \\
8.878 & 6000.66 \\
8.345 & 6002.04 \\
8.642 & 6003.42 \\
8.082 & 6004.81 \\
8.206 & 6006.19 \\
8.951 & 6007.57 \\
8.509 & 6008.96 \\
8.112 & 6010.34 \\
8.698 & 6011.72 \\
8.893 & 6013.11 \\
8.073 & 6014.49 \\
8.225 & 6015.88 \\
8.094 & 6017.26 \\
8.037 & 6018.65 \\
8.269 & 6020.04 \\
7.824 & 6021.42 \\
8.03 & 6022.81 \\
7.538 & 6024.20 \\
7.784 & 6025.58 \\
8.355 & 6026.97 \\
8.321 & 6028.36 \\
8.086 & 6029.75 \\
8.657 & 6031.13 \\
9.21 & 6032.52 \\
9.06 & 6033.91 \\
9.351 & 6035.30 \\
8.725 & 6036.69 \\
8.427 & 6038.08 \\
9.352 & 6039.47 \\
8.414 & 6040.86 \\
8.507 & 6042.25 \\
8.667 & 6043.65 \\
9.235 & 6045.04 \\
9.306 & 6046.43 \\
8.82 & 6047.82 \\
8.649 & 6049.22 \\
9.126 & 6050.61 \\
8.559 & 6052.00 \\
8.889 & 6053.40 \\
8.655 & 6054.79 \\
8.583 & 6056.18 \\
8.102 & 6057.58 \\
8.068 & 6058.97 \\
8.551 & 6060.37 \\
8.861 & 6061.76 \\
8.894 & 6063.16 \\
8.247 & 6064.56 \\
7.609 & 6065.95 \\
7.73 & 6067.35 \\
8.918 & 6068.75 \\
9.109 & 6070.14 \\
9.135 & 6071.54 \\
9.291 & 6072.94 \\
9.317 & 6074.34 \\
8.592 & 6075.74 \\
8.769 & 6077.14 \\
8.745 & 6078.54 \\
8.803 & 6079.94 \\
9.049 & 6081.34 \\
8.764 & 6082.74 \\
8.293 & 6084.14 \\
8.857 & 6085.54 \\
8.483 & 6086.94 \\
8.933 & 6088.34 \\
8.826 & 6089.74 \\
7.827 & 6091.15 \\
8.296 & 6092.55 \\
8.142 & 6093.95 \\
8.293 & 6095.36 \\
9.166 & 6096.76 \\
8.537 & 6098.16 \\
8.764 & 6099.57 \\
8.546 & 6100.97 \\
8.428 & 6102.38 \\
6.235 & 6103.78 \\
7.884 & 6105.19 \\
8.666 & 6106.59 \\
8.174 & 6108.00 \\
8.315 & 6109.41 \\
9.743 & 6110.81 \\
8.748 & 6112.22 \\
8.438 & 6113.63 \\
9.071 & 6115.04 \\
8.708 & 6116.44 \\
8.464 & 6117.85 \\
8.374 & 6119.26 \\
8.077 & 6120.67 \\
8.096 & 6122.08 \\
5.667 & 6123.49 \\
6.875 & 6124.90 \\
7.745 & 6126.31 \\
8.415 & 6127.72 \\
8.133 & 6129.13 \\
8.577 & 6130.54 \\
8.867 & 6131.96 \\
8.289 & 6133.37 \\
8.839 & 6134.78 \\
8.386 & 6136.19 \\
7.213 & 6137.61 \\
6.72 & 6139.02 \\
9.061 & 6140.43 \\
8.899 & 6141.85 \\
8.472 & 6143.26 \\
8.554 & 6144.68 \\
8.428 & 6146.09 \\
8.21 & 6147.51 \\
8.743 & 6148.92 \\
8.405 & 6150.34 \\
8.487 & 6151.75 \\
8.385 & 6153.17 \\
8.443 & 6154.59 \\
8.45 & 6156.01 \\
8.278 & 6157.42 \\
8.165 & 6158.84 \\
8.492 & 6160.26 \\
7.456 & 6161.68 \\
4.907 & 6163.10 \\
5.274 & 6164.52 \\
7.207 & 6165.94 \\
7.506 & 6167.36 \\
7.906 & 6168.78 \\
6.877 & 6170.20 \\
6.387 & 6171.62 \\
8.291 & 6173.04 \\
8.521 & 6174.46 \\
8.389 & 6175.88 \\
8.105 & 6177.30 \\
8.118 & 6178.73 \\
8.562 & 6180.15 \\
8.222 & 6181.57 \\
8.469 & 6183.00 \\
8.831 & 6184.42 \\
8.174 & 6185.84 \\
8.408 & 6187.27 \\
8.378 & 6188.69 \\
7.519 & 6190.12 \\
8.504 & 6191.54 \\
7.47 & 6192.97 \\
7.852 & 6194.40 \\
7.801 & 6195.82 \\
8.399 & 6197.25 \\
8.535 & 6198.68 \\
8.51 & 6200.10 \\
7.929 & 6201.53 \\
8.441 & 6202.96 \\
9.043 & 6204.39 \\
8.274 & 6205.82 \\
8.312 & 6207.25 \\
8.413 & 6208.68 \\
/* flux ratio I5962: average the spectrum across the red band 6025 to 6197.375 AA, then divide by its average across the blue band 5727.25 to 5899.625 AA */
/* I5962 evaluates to 1.0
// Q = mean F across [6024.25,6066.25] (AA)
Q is 8.63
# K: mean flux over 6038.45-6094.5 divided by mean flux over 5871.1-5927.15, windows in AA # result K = 1.22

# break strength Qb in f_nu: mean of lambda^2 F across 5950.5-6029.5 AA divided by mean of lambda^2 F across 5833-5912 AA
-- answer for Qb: 1.2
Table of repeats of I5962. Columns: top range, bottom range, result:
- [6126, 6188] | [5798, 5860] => 0.95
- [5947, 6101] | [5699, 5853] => 1.03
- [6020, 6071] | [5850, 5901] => 1.21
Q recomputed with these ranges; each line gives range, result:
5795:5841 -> 8.59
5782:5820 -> 8.21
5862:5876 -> 8.16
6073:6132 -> 8.4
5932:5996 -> 8.56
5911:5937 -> 8.35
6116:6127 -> 7.72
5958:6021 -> 8.5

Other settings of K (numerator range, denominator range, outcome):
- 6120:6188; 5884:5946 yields 1.09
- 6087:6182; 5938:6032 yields 0.96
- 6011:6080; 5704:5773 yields 1.04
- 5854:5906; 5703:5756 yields 0.86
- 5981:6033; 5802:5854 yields 0.99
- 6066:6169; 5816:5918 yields 1.07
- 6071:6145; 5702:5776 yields 1.02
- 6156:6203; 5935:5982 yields 0.93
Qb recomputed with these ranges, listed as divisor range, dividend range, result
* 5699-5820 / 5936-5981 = 1.11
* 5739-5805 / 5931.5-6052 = 1.11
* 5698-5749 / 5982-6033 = 1.16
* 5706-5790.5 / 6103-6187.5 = 1.13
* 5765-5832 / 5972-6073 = 1.10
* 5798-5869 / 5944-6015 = 1.06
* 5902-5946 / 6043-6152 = 1.08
